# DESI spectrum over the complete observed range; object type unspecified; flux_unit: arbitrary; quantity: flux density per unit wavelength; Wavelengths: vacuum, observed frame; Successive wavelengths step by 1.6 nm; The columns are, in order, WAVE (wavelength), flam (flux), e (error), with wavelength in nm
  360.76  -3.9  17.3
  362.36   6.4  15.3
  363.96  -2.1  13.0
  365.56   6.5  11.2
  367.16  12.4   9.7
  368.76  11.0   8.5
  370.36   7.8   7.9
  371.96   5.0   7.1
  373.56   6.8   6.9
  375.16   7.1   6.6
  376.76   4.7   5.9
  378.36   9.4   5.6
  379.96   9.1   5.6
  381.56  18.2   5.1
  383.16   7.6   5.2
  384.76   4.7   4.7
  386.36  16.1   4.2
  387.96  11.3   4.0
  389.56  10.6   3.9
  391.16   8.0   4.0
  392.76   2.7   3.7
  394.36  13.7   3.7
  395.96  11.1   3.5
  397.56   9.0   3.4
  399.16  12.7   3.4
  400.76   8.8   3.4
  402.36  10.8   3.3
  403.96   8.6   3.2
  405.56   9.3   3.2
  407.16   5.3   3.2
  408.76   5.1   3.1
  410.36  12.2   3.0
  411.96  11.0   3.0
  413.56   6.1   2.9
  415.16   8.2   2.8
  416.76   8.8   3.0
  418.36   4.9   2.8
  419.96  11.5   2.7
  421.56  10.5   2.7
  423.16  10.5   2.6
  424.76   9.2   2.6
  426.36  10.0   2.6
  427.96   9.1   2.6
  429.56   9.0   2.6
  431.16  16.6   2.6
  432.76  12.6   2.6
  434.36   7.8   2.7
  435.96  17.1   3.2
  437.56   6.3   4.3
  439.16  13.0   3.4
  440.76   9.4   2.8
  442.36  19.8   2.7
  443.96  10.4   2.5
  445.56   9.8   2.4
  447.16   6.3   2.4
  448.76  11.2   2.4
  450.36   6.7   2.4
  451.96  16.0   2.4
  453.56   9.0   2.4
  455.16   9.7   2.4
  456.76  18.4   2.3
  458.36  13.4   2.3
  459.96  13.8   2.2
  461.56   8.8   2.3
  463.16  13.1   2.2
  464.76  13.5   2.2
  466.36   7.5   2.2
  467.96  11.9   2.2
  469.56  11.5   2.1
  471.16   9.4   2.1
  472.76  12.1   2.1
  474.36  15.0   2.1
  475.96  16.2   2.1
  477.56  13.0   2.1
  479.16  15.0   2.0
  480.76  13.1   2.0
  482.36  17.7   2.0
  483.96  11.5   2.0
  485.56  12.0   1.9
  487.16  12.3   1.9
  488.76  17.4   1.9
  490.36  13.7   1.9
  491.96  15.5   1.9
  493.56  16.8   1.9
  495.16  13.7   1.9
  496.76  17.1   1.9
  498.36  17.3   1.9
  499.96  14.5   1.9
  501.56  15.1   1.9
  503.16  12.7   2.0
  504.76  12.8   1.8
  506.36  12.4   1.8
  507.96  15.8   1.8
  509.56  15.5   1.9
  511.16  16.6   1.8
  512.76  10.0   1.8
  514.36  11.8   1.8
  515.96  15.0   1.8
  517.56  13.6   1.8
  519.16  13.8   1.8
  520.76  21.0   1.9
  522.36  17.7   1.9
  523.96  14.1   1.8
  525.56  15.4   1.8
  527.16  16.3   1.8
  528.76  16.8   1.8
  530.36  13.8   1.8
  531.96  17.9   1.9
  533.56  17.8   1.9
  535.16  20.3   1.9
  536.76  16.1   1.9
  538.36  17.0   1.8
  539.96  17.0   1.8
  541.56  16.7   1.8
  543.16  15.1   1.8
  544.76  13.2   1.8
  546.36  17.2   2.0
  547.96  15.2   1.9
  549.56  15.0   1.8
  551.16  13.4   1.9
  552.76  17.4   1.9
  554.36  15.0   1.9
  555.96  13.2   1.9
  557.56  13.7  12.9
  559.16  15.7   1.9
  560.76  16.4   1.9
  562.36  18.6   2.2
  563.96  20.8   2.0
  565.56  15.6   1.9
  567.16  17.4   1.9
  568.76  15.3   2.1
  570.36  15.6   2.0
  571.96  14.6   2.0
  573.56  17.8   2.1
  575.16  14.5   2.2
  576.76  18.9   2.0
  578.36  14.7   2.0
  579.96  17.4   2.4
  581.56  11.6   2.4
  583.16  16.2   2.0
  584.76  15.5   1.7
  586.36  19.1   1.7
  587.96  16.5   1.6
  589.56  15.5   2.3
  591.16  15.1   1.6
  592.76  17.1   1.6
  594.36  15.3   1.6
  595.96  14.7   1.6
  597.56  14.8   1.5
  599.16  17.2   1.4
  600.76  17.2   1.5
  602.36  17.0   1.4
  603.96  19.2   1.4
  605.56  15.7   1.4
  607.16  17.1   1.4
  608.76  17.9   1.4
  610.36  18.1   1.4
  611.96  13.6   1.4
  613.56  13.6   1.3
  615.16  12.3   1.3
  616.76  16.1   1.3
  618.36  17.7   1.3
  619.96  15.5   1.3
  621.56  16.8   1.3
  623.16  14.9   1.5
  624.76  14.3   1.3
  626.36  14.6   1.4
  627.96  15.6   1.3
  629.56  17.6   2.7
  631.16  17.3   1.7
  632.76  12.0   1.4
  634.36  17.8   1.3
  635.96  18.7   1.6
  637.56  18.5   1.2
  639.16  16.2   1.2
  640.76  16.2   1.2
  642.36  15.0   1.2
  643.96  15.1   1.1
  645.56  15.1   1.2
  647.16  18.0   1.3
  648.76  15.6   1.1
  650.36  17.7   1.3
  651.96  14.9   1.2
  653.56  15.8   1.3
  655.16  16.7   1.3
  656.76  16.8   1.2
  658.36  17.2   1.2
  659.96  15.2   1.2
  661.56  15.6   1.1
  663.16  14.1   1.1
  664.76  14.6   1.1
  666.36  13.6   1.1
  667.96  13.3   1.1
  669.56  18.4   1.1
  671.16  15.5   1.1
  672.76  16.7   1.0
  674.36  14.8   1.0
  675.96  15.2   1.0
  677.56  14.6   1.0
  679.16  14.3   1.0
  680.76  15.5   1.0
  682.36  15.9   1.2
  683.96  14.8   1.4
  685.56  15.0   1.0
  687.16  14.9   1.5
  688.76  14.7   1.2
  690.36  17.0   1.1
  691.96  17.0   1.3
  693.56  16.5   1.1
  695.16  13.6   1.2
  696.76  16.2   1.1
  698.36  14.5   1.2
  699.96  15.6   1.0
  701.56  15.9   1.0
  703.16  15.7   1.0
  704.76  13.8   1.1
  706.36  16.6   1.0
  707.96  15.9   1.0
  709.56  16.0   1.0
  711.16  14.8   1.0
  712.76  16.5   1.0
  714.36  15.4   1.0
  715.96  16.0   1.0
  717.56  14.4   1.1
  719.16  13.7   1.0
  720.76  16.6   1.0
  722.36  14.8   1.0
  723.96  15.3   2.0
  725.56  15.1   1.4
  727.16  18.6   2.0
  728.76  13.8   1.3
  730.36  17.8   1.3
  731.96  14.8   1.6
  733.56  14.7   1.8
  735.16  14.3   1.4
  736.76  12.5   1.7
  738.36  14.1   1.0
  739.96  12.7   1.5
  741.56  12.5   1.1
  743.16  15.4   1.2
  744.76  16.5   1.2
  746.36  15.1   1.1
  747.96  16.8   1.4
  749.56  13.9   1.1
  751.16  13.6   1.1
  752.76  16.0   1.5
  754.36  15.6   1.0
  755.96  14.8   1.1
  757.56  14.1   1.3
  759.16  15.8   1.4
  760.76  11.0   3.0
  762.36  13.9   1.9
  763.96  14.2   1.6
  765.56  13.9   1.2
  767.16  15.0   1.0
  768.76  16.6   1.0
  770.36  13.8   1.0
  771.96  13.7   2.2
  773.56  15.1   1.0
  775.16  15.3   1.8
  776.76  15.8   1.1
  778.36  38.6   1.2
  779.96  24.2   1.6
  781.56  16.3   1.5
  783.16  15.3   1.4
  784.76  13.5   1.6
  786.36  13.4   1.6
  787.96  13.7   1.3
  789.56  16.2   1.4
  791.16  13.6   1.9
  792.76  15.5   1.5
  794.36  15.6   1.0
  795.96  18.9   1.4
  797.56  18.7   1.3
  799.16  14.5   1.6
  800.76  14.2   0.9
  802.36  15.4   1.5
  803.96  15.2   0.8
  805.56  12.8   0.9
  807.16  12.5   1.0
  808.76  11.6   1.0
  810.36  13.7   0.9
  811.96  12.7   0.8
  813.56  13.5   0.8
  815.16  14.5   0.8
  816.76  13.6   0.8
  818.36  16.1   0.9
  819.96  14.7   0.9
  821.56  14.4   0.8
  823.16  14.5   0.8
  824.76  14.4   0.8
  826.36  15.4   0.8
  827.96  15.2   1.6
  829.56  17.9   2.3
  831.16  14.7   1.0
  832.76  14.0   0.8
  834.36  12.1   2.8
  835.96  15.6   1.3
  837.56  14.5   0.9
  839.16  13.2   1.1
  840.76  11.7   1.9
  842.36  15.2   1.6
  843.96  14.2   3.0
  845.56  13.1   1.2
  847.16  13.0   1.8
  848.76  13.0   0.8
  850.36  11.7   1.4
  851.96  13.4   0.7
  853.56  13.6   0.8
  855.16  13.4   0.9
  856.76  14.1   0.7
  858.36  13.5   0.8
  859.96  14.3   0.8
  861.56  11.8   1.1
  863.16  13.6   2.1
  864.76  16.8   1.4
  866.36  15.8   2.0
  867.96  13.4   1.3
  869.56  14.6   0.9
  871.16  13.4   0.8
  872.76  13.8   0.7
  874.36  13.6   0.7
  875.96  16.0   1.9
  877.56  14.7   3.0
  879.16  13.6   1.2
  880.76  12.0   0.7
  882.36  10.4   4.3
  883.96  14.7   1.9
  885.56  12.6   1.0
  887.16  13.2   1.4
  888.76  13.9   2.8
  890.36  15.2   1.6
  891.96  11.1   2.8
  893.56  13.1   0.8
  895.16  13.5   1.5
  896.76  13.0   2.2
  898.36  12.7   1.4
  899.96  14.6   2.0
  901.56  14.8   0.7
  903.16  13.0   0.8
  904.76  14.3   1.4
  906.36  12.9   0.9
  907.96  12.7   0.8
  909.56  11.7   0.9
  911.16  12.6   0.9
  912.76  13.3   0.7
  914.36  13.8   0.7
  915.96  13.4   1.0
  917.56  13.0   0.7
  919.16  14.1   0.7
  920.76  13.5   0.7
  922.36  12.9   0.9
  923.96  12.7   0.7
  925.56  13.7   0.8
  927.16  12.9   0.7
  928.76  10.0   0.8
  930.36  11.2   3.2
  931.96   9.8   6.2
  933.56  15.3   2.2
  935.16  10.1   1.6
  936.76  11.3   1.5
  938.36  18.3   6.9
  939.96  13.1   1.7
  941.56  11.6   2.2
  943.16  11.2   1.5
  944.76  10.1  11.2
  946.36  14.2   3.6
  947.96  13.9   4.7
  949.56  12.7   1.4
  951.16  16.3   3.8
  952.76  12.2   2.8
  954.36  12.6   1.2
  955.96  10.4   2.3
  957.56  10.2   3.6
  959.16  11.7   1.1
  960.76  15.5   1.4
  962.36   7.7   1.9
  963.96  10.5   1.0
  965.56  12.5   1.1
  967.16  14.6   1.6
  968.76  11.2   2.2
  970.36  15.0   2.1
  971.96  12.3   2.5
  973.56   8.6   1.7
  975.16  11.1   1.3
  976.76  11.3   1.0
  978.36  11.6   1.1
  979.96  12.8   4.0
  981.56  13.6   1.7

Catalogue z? 0.19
